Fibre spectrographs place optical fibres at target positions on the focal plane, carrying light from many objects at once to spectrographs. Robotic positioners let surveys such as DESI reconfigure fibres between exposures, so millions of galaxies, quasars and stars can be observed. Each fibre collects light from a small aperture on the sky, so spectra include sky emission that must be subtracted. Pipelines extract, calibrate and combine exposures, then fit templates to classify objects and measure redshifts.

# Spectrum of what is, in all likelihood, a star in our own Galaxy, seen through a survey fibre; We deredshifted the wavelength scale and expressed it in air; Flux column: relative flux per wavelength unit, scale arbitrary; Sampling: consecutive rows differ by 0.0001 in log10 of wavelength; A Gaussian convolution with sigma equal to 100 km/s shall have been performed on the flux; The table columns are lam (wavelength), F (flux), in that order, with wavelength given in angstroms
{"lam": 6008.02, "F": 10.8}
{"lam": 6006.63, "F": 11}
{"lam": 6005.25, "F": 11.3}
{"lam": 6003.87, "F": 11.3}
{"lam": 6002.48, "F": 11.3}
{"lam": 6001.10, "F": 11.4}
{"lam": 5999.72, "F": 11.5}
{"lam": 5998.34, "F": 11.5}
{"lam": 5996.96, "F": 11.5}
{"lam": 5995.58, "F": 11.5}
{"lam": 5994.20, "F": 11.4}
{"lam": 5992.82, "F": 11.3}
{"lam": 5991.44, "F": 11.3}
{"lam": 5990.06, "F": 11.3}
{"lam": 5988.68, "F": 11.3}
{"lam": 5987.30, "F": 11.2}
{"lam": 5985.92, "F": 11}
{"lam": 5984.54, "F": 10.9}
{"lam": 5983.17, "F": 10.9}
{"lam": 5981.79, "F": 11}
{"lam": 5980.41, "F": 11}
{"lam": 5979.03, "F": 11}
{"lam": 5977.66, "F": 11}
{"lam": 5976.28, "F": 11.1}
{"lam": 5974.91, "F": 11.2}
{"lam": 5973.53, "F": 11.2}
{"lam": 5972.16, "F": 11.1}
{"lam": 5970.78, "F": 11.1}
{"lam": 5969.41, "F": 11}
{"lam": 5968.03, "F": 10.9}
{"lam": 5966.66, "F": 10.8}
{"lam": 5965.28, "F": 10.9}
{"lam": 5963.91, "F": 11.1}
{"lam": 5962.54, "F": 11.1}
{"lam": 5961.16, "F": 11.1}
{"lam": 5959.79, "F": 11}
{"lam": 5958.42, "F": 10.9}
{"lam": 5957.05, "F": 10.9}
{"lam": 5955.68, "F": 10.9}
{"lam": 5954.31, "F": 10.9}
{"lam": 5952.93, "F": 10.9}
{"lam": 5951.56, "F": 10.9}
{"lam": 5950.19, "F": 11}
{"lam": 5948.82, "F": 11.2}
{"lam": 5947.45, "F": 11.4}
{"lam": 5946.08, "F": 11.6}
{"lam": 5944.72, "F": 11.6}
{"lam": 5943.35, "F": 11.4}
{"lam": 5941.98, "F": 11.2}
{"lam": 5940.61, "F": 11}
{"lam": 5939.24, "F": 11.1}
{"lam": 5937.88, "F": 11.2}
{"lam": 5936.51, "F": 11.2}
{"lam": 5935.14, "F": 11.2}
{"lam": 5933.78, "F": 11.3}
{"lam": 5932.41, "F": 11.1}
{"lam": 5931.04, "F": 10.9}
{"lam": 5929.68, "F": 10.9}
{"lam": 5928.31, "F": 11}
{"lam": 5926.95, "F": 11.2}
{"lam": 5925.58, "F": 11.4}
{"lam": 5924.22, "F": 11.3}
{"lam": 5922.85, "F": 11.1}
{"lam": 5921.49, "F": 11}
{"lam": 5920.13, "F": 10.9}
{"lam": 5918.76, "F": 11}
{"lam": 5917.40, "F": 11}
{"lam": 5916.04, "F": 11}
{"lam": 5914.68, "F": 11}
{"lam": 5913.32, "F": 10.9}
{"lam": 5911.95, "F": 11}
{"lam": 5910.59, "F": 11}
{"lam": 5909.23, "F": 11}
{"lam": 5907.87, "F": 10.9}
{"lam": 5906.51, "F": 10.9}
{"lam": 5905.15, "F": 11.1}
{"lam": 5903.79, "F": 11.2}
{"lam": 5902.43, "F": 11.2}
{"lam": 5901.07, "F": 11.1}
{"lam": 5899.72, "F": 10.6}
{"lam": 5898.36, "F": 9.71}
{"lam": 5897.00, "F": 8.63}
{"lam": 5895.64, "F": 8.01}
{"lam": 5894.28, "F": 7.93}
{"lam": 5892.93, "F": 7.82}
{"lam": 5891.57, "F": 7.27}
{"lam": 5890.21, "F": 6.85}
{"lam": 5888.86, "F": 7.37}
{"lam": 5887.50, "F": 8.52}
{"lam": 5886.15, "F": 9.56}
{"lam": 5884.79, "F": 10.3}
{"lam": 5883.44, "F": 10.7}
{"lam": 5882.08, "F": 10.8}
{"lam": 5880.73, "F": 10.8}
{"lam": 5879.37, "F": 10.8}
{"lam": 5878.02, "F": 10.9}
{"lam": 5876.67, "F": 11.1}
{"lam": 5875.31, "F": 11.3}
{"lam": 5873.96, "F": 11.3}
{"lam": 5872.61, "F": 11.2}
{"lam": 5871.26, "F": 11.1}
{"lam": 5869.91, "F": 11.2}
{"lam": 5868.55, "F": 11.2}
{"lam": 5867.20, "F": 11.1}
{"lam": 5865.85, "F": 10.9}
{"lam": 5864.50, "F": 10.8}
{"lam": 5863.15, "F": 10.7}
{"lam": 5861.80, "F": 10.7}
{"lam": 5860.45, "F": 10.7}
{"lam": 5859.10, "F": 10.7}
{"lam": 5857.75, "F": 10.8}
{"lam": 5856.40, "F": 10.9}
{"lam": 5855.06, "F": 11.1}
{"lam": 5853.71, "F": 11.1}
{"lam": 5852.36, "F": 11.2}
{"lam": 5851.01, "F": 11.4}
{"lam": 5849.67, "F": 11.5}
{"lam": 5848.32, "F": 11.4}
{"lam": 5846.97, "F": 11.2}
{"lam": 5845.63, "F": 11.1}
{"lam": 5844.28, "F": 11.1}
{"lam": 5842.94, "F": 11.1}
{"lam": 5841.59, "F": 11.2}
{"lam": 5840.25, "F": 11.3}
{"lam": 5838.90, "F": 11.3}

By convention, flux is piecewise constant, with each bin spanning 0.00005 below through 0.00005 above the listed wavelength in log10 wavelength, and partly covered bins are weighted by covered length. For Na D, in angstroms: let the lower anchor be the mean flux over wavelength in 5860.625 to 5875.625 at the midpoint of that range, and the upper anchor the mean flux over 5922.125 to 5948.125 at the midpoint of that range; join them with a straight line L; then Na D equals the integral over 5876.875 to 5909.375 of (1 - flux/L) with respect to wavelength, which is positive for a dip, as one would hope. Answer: 4.0 angstroms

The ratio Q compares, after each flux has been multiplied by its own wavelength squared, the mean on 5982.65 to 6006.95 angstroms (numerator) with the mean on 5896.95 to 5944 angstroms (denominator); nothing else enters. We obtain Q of 1.1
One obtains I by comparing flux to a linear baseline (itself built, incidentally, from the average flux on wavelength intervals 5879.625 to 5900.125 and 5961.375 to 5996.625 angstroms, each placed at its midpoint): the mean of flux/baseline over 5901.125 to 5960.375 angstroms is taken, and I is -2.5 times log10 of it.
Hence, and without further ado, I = -0.12 mag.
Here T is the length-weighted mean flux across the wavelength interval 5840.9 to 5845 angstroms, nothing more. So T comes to 11.1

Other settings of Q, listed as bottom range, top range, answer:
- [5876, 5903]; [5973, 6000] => 1.22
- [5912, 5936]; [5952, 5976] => 1.01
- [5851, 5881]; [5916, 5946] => 1.04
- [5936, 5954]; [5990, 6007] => 1.03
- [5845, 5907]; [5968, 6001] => 1.12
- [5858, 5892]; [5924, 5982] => 1.10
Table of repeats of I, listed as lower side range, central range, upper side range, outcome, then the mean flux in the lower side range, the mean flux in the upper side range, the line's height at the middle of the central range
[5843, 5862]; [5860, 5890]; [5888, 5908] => -0.03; 11.1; 9.32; 10.2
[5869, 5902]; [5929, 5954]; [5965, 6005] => -0.06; 9.81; 11.2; 10.6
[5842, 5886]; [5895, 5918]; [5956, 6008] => 0.04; 11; 11.1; 11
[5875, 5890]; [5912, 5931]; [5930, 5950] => -0.02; 10.1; 11.2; 10.9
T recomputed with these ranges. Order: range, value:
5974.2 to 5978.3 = 11.1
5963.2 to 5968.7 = 10.9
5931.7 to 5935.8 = 11.2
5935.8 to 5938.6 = 11.2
